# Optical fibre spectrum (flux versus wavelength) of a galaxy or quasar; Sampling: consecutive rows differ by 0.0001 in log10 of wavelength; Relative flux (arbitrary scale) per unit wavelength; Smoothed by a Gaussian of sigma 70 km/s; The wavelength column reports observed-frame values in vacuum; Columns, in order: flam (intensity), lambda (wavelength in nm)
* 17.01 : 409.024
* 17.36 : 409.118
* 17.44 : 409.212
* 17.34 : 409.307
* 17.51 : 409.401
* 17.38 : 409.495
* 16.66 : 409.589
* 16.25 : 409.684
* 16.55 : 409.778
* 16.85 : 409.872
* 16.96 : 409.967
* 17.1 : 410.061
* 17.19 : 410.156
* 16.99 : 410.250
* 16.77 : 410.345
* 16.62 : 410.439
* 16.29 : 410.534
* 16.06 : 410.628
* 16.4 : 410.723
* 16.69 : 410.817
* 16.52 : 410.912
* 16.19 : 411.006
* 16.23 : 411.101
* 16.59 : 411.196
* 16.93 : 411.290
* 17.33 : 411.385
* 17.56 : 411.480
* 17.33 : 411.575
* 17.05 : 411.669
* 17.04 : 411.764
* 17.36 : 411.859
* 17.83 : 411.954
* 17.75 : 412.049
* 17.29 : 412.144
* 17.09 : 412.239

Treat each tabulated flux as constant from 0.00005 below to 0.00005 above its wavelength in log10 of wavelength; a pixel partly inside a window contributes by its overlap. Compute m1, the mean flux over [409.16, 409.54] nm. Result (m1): 17.4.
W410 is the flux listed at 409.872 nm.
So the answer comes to 16.85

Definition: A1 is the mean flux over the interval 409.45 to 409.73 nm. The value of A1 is 16.7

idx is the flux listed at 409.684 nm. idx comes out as 16.25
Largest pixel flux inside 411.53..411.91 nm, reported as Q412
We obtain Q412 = 17.36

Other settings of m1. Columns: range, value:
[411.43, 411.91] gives 17.3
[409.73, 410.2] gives 16.9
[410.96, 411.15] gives 16.2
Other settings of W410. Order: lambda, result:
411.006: 16.19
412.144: 17.29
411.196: 16.59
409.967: 16.96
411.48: 17.56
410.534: 16.29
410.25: 16.99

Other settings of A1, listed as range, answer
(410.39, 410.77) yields 16.4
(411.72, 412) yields 17.4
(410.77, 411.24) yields 16.4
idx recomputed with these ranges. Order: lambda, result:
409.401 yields 17.51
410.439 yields 16.62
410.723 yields 16.4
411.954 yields 17.83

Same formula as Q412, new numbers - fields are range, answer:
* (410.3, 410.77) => 16.77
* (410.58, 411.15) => 16.69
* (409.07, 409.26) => 17.44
